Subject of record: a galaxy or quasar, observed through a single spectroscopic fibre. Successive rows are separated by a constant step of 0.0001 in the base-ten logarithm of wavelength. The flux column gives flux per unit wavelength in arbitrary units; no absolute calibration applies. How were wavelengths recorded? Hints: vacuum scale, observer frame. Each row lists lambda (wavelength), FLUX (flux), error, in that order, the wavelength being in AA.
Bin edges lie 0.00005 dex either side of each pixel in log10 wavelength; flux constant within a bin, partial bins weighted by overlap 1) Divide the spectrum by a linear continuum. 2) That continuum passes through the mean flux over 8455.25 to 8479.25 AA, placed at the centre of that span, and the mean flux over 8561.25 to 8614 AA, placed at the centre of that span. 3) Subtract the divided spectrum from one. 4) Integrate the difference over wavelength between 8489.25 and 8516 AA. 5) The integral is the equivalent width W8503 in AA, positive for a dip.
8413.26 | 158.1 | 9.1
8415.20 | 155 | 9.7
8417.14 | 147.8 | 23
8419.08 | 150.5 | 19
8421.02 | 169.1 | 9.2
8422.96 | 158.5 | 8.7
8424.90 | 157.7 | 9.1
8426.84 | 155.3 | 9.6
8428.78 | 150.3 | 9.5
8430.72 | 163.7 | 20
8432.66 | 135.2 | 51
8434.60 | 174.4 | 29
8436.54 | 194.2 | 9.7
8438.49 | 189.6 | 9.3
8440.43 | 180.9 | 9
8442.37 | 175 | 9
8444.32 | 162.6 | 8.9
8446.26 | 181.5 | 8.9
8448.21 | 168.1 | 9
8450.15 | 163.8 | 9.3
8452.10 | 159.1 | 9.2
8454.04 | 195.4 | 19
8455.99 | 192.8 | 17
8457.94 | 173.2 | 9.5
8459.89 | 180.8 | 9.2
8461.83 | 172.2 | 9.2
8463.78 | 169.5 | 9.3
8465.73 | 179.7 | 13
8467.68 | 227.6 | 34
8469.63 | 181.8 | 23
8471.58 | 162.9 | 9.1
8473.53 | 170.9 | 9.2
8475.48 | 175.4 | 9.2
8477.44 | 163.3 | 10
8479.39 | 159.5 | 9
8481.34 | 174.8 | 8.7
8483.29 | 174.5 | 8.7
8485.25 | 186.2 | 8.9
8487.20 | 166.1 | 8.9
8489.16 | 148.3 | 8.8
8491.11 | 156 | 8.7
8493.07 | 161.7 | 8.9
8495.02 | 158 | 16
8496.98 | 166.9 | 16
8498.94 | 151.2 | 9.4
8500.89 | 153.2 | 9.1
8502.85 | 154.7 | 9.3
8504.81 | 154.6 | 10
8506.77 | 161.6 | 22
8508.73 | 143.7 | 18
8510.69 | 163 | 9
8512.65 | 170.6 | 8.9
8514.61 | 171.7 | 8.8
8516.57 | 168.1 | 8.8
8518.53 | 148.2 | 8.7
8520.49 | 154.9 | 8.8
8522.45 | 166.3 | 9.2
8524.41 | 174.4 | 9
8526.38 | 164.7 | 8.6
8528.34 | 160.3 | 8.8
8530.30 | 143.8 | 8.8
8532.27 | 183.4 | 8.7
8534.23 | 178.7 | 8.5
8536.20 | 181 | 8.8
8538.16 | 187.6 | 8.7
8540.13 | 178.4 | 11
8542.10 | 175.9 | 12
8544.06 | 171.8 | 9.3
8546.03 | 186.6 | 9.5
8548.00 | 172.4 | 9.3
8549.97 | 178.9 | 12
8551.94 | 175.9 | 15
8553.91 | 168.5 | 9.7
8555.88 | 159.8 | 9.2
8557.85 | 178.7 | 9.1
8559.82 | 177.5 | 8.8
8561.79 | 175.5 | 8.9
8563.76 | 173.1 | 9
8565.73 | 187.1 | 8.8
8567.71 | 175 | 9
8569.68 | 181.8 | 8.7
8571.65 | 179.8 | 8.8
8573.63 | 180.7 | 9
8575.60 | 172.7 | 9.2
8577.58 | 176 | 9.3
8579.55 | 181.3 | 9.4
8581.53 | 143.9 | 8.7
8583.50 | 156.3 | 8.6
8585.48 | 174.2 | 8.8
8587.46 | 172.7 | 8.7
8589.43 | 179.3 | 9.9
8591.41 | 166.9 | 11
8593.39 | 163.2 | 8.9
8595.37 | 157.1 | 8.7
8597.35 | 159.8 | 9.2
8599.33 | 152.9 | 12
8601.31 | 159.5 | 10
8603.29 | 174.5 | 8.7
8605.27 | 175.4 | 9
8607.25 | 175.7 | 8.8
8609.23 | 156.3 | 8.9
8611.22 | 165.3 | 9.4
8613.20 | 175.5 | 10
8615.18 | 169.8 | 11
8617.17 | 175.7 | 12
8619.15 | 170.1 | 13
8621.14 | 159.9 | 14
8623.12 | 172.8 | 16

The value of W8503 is 2.6 AA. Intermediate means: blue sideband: 178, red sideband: 170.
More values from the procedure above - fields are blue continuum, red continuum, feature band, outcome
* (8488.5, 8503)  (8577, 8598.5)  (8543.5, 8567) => -1.8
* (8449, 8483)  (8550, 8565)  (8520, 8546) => 0.4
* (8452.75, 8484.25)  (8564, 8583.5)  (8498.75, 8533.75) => 3.1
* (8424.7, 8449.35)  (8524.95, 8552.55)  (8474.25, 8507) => 1.7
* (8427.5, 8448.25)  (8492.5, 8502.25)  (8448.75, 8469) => -1.9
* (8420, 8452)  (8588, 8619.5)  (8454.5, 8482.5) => -1.8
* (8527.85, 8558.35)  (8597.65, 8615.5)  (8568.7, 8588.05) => -0.2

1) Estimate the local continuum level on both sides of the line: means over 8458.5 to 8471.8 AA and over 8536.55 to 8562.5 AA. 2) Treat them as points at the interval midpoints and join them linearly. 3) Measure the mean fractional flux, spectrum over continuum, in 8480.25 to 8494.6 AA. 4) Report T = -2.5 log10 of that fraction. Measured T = 0.09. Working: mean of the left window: 183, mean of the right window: 176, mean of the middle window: 166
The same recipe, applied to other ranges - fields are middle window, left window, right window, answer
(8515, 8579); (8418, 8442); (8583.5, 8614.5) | -0.04 mag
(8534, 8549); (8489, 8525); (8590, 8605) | -0.12 mag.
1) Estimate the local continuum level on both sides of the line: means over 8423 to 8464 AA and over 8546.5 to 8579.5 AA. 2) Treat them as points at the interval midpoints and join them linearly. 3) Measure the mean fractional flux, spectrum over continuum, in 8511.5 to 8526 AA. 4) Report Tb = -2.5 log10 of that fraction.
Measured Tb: 0.06 mag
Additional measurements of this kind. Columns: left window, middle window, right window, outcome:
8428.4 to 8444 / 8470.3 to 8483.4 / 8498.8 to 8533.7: -0.019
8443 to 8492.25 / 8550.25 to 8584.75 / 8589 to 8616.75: -0.031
